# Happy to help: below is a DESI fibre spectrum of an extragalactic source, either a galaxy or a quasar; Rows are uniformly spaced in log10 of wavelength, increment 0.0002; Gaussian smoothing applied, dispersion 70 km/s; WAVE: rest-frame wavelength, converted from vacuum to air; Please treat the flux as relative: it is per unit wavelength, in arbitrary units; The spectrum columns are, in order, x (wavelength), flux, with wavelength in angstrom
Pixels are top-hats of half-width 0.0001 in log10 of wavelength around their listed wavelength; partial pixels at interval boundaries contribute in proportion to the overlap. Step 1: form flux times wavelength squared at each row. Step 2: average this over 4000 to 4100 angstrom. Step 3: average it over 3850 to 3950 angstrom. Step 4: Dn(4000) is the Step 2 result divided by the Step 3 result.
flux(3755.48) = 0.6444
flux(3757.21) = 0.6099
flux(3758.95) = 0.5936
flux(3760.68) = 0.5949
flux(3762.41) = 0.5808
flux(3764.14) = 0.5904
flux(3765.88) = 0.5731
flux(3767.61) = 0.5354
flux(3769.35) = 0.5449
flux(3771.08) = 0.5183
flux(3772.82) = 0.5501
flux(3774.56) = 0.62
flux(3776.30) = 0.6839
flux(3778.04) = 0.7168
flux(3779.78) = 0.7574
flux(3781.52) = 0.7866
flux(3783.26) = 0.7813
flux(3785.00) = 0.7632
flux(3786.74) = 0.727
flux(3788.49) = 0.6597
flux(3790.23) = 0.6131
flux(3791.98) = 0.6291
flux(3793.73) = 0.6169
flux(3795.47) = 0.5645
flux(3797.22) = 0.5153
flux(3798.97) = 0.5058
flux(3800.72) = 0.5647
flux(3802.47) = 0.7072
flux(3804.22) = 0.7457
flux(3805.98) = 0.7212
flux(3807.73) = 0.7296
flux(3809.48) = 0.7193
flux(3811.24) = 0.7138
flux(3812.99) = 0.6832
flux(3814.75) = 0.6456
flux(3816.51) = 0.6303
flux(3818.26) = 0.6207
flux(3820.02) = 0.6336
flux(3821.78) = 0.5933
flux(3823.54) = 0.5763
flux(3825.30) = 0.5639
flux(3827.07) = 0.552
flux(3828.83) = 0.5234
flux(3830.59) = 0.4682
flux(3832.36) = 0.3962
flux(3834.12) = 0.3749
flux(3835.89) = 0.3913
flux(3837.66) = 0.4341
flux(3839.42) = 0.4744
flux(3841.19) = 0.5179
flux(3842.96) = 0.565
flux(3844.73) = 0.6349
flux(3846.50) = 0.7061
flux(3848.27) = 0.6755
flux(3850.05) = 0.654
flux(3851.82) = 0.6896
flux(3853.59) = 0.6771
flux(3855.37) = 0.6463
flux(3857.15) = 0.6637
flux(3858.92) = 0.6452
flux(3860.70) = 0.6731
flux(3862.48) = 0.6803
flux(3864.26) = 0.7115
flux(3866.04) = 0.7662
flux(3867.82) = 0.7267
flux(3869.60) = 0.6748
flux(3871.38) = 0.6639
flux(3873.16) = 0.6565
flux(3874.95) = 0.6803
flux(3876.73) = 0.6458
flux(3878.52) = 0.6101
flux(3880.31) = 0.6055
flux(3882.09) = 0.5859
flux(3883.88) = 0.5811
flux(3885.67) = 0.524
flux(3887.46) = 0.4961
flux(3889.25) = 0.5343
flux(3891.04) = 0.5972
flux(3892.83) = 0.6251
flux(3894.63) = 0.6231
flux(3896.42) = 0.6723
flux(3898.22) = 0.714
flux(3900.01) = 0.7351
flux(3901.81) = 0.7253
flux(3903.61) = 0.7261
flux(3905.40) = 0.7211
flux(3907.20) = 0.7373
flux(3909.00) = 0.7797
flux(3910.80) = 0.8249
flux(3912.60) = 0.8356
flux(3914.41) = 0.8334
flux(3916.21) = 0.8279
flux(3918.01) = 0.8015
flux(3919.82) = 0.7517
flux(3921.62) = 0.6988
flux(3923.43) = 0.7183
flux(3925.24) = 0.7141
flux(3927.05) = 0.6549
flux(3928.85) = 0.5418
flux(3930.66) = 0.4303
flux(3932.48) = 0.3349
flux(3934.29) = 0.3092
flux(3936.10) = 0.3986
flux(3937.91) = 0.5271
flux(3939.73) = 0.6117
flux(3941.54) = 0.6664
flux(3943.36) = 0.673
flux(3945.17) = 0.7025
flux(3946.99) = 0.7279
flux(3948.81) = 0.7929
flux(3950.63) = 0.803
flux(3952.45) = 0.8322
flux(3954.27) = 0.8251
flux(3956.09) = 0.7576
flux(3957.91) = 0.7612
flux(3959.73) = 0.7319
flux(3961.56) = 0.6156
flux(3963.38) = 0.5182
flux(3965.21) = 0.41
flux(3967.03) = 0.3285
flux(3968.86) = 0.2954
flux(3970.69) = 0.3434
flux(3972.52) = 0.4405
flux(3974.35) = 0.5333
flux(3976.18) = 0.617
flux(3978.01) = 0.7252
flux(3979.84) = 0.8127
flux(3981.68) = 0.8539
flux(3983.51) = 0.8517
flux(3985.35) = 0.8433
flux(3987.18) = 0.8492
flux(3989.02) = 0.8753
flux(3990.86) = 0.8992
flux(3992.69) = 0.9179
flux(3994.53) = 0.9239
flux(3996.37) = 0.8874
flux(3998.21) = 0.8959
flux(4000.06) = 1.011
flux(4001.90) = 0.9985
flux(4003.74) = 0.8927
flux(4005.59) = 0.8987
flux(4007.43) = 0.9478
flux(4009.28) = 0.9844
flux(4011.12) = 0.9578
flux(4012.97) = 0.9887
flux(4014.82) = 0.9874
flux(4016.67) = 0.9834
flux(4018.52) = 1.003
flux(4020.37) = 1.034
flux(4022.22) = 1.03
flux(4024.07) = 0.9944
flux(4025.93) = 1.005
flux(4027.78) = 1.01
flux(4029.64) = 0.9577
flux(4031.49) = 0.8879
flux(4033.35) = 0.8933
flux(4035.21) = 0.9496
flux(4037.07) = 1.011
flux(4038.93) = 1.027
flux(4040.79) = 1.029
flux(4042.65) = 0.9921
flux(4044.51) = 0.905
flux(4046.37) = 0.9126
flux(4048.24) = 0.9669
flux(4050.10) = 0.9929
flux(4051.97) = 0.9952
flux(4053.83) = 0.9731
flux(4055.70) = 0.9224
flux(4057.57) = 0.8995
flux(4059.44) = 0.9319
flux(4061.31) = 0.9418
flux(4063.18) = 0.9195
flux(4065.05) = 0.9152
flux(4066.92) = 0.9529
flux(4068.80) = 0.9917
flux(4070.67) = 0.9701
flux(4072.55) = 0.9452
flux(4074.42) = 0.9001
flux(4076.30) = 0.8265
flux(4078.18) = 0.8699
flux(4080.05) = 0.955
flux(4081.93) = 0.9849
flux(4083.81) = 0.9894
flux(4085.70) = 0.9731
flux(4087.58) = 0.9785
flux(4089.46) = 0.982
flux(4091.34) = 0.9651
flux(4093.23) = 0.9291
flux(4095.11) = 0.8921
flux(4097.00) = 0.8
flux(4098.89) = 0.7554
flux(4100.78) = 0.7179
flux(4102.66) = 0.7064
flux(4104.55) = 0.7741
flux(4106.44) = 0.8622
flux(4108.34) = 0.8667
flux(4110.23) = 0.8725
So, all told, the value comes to 1.56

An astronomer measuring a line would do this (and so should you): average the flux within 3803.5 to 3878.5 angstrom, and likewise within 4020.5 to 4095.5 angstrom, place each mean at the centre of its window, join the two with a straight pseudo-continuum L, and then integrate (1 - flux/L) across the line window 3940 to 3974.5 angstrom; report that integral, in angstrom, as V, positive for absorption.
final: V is 7.66 angstrom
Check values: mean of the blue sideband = 0.622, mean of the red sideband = 0.955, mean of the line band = 0.62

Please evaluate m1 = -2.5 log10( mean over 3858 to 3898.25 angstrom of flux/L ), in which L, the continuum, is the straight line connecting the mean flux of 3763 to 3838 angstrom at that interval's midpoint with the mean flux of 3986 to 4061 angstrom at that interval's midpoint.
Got 0.15 mag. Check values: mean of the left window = 0.611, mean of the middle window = 0.637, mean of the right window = 0.955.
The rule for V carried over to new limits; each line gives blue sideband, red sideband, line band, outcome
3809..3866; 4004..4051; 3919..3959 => 7.7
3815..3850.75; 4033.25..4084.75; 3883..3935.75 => 2.2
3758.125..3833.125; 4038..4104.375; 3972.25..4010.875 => -0.5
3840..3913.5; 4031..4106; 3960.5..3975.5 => 6.6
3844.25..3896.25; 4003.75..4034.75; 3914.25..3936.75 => 4.4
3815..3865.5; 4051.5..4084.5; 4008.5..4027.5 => -3.0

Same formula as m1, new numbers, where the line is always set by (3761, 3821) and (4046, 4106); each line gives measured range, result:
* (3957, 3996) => 0.21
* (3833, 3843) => 0.47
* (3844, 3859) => 0.05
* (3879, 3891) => 0.29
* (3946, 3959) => 0.02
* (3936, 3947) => 0.26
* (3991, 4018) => -0.12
